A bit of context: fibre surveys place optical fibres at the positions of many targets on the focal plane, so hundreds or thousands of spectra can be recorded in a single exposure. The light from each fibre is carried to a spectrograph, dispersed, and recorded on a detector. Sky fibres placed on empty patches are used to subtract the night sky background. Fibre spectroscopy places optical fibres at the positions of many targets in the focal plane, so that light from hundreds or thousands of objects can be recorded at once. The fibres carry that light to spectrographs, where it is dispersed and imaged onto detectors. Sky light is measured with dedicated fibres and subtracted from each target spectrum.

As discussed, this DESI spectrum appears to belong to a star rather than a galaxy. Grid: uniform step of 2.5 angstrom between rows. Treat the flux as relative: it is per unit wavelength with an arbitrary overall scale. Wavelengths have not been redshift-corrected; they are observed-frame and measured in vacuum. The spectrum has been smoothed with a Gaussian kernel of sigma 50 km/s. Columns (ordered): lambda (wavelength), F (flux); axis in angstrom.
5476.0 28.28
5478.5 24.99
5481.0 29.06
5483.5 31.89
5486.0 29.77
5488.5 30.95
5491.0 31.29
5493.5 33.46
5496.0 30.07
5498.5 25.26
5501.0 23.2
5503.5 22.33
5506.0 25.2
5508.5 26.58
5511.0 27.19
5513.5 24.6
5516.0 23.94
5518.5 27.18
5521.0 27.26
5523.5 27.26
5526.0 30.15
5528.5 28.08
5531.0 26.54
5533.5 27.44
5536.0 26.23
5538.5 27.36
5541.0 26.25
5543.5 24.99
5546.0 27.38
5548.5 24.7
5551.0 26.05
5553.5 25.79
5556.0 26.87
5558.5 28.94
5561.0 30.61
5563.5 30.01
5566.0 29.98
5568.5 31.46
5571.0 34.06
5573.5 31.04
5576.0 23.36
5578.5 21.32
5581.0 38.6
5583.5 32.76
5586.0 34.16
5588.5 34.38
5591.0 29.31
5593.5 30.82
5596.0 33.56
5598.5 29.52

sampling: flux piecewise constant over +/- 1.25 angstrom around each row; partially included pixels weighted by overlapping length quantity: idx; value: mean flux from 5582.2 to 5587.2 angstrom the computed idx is 33.5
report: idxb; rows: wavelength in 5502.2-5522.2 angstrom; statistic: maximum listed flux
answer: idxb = 27.26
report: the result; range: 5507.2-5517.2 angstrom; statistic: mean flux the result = 25.6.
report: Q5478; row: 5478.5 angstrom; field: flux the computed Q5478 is 24.99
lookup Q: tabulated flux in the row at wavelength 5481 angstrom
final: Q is 29.06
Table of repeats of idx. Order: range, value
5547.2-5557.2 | 25.9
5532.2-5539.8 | 27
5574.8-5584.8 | 29.1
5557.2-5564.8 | 29.8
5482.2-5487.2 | 30.8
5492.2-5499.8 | 29.6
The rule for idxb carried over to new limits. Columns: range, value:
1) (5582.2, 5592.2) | 34.38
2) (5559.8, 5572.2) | 34.06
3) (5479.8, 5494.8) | 33.46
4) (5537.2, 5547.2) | 27.38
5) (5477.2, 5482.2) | 29.06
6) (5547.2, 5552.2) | 26.05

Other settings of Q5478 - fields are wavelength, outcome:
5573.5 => 31.04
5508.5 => 26.58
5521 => 27.26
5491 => 31.29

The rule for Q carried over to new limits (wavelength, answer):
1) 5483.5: 31.89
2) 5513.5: 24.6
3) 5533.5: 27.44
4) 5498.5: 25.26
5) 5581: 38.6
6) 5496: 30.07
